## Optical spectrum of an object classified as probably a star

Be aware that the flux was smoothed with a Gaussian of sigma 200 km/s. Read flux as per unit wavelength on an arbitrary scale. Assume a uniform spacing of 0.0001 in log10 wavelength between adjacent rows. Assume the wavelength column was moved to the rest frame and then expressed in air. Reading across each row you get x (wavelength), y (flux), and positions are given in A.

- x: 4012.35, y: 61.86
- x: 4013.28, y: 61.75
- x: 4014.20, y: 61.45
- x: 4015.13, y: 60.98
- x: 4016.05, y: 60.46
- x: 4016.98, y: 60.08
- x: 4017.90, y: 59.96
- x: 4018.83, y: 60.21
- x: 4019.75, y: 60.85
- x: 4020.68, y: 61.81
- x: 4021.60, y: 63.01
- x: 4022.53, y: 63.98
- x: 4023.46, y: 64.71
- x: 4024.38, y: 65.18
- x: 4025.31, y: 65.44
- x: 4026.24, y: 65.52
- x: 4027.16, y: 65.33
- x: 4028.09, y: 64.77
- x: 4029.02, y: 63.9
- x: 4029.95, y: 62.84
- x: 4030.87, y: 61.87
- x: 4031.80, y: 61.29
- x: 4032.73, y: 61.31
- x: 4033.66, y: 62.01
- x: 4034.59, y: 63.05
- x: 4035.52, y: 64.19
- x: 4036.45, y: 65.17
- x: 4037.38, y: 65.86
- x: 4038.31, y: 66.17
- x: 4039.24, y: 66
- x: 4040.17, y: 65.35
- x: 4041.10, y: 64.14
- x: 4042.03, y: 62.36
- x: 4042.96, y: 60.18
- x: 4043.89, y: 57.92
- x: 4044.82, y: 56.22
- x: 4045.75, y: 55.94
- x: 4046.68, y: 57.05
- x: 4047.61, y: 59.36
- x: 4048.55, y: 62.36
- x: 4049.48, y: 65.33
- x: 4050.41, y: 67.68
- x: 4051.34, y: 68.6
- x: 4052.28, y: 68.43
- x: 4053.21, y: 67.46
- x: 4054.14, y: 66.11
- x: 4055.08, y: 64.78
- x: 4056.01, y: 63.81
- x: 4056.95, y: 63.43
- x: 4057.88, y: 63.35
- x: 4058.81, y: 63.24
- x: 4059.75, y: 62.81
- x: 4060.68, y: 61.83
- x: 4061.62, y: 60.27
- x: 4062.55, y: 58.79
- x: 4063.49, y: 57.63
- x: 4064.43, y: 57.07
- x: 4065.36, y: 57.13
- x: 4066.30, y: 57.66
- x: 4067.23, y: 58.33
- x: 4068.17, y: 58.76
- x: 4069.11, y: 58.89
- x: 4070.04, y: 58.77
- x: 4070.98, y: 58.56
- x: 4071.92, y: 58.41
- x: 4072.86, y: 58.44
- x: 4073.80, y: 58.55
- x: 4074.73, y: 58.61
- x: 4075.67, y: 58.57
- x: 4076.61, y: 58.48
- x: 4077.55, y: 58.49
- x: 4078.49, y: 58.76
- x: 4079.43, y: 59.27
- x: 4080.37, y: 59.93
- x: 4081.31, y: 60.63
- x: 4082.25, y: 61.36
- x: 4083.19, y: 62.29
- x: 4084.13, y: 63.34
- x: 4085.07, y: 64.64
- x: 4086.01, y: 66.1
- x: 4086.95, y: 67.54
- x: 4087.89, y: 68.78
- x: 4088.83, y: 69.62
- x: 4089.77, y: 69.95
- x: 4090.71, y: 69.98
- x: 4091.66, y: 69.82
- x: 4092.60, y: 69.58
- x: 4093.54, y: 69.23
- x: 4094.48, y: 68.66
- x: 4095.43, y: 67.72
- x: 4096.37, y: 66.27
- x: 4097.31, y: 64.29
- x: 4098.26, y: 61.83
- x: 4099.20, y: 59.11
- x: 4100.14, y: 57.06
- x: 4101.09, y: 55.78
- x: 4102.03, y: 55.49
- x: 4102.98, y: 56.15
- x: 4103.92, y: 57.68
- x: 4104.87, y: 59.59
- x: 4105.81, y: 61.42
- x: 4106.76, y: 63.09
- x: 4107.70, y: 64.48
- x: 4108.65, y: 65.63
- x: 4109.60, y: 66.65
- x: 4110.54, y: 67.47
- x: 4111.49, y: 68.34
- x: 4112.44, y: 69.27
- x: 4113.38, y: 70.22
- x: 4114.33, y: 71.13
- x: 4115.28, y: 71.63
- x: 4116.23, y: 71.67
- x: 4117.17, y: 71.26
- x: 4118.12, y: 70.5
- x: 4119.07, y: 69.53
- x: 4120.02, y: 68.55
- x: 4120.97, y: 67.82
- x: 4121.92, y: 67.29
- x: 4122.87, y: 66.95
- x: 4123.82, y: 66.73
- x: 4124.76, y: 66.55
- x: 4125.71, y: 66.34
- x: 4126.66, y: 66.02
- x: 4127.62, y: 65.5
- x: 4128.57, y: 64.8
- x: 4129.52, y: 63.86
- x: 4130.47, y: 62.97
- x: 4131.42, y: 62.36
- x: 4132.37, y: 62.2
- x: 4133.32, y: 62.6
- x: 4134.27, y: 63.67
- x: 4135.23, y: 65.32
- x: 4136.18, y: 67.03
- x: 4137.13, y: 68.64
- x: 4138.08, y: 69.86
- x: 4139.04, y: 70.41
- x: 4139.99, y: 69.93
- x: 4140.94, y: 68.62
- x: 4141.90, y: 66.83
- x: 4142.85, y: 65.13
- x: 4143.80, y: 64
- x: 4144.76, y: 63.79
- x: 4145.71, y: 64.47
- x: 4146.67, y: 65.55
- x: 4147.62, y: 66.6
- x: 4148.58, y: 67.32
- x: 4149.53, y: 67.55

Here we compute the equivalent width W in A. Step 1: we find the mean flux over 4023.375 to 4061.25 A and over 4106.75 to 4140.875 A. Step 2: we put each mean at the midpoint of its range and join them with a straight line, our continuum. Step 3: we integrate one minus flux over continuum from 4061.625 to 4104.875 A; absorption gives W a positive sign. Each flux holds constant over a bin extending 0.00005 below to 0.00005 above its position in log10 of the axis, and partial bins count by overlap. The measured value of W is 2.5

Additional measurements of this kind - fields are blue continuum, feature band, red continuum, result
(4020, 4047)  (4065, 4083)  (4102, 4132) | 1.53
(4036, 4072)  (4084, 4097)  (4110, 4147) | -0.73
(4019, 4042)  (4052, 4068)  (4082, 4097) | 0.92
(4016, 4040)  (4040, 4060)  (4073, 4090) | -0.01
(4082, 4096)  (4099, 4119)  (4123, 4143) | 0.63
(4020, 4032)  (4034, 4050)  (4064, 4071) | -0.13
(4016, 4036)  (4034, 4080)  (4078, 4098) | 2.01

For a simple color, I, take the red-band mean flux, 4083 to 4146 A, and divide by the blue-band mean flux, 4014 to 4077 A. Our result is 1.1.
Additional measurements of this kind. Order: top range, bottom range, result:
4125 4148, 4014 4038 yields 1.04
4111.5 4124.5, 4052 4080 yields 1.15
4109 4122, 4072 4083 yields 1.17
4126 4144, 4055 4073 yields 1.10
